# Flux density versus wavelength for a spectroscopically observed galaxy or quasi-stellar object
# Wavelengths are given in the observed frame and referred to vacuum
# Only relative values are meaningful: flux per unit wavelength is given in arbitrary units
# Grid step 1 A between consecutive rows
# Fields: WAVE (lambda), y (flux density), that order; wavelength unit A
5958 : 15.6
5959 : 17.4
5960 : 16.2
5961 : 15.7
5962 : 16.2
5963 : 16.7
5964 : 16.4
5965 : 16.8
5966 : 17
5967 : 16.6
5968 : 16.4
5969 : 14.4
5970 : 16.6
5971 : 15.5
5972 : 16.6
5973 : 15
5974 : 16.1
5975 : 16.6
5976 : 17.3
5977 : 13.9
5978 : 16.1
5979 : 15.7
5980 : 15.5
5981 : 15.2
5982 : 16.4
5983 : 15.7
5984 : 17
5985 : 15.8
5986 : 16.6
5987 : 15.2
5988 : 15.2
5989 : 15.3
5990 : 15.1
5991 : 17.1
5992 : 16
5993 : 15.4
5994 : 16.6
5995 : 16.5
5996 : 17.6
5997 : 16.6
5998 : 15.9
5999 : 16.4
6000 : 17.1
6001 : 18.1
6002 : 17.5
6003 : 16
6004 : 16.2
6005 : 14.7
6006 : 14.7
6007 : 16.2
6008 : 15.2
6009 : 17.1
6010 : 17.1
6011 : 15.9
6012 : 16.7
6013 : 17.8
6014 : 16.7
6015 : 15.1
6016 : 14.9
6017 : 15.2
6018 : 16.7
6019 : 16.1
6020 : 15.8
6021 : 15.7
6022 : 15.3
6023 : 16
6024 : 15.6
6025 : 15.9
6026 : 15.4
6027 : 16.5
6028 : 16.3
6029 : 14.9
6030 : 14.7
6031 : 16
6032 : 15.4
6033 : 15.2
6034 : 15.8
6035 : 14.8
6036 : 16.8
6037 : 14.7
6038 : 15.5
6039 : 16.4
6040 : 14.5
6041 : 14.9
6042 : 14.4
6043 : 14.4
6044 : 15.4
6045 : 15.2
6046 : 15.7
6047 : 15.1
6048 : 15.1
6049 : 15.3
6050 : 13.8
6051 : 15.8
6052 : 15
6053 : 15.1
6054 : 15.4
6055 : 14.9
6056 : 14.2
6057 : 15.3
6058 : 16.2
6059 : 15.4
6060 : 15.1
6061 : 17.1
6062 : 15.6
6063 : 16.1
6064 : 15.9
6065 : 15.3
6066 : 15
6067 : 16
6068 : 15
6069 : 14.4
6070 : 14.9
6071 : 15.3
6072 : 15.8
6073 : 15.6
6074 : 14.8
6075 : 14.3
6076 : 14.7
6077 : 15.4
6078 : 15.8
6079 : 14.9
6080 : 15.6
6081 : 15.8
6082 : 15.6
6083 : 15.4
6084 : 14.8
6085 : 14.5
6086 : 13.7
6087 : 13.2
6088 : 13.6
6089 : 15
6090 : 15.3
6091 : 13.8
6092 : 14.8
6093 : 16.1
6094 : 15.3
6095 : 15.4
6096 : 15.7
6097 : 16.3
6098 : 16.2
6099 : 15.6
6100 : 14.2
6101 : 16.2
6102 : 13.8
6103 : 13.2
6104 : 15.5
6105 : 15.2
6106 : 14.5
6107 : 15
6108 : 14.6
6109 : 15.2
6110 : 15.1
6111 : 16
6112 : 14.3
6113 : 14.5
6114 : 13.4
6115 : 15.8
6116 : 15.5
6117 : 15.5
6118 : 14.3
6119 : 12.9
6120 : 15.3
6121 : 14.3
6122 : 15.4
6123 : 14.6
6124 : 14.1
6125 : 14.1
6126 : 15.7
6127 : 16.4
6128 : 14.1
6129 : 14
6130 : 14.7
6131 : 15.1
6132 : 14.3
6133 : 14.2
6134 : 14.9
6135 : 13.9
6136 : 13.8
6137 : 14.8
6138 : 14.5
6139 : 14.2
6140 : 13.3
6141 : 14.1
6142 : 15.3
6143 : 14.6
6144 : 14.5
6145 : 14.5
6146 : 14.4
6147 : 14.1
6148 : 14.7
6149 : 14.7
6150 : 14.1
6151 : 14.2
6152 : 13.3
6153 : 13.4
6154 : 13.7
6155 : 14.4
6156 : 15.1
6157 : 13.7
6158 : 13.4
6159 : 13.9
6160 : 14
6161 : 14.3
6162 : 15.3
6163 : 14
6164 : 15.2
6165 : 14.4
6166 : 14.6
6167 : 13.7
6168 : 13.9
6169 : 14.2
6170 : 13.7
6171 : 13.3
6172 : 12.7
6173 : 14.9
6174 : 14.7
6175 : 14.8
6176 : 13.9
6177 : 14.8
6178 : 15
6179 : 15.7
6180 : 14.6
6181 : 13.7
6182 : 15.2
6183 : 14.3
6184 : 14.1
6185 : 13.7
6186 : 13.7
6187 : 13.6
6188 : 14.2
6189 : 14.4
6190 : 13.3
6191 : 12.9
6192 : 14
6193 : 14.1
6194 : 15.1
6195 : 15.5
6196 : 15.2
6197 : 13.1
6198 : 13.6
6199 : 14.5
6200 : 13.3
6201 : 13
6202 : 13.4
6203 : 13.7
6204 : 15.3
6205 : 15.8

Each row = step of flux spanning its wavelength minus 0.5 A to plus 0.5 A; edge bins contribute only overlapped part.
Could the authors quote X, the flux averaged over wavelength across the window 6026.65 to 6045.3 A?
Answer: 15.4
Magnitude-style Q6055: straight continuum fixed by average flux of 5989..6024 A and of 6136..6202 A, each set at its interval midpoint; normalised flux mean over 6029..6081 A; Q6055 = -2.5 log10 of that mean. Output 0.02 mag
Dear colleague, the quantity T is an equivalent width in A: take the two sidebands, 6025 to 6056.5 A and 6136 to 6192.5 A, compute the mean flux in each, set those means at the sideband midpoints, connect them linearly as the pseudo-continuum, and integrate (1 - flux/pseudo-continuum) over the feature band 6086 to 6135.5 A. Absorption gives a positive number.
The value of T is -0.50 A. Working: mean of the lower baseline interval 15.3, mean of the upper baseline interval 14.2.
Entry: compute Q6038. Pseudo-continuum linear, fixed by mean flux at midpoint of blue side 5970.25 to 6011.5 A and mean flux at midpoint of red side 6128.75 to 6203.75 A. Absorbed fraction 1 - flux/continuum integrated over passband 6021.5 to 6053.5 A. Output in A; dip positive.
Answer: 0.5 A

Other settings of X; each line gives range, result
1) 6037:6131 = 15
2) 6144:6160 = 14.1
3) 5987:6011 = 16.2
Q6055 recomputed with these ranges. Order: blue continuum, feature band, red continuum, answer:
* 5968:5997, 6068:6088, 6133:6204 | 0.008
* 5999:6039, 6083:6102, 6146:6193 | 0.008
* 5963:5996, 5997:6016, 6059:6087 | -0.036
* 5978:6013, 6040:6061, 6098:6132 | 0.030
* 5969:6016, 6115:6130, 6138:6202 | -0.005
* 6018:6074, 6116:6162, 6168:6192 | 0.010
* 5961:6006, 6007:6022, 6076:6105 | -0.021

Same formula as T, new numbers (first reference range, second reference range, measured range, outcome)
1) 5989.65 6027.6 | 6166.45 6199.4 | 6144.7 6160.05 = 0.46 A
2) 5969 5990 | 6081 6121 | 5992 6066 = -1.43 A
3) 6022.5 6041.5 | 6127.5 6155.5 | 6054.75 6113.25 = -0.71 A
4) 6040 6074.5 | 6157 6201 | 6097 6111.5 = -0.23 A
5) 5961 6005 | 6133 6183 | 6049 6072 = 0.02 A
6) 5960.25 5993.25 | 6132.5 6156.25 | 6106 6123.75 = -0.26 A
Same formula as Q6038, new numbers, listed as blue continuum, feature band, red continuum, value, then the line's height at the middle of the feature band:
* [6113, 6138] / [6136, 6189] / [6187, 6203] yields 0.1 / 14.3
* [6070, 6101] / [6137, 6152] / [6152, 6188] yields 0.1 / 14.5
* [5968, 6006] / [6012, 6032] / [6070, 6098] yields -0.2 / 15.7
